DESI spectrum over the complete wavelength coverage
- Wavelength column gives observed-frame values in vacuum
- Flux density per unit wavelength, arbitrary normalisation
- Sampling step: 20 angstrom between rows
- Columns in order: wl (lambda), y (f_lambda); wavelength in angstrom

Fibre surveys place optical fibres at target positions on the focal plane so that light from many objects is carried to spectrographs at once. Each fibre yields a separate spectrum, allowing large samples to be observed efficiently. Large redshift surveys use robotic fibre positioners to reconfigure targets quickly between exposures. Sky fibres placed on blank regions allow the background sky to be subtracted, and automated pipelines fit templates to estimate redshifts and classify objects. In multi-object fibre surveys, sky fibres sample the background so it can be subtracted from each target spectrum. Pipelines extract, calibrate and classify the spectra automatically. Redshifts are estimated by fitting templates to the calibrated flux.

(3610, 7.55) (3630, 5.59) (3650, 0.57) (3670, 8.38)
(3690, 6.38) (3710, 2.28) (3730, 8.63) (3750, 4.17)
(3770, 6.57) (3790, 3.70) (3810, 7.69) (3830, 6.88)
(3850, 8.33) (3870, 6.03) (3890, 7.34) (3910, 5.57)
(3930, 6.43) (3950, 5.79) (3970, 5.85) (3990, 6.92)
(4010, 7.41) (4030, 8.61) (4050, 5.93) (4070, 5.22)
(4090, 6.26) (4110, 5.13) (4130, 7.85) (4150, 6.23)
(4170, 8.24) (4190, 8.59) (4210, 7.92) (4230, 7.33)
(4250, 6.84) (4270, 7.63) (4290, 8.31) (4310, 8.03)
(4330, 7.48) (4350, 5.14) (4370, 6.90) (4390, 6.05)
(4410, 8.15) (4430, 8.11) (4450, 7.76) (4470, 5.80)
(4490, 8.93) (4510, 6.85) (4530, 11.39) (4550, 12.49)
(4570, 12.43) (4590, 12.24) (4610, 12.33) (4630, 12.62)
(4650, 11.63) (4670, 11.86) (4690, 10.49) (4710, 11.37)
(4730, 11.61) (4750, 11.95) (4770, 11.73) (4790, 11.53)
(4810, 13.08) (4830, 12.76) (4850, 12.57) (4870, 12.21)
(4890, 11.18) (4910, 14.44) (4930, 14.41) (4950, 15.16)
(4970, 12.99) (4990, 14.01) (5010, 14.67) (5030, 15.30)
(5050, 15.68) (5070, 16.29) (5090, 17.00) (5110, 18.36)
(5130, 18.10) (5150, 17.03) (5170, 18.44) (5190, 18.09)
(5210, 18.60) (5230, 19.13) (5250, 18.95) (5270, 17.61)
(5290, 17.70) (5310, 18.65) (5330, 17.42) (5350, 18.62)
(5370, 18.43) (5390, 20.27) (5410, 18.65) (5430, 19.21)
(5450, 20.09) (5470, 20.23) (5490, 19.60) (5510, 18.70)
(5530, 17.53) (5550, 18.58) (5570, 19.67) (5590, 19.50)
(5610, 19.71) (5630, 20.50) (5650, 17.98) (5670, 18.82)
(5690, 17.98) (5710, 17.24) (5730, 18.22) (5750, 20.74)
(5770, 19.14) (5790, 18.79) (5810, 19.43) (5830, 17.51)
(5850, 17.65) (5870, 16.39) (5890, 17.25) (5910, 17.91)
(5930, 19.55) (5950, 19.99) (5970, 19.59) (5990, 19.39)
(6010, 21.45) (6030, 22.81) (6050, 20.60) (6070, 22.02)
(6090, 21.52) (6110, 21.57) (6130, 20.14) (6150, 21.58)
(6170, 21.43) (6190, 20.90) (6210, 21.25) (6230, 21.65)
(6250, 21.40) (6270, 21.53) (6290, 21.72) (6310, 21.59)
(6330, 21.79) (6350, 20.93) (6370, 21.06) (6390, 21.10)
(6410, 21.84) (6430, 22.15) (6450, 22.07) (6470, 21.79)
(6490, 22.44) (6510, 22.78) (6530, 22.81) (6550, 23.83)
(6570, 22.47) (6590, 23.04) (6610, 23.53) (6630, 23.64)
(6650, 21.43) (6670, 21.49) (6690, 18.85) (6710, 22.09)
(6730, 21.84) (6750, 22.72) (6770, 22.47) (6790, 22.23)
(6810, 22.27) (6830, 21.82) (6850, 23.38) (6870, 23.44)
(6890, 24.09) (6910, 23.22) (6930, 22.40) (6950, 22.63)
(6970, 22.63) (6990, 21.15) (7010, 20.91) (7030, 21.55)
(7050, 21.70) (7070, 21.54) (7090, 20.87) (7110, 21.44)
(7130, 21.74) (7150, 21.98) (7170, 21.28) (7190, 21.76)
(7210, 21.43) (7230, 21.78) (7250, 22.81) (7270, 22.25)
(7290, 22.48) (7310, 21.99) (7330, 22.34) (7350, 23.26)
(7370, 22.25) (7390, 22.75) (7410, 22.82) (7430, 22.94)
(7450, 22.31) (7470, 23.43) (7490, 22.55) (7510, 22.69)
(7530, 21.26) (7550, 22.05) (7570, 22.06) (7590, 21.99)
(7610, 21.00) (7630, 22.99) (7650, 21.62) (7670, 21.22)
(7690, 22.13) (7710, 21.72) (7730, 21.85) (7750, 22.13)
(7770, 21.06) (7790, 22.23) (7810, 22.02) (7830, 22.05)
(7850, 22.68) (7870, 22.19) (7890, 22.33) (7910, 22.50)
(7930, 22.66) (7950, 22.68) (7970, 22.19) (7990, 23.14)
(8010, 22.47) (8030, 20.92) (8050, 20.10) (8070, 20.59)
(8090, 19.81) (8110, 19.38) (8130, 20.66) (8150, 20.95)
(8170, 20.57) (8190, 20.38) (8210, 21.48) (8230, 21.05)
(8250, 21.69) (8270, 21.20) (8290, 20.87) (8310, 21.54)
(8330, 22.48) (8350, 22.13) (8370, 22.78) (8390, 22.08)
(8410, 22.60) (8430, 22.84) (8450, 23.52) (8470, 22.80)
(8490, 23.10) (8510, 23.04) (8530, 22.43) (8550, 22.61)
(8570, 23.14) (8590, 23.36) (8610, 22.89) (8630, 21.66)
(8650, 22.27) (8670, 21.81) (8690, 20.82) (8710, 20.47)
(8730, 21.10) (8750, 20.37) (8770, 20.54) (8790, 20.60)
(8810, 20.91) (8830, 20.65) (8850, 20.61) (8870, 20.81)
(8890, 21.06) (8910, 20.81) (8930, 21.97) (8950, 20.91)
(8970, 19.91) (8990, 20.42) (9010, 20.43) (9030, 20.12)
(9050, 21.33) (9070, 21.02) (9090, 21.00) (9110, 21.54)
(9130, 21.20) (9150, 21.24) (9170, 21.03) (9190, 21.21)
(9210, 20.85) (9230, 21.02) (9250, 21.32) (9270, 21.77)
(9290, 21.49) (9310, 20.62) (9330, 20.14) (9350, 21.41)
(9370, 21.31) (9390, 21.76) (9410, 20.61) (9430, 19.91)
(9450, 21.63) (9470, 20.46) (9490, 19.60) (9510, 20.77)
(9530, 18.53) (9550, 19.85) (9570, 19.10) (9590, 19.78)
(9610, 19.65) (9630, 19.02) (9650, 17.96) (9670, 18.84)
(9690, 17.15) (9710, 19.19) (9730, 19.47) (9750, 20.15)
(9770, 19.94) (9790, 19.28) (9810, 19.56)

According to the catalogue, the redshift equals 0.13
